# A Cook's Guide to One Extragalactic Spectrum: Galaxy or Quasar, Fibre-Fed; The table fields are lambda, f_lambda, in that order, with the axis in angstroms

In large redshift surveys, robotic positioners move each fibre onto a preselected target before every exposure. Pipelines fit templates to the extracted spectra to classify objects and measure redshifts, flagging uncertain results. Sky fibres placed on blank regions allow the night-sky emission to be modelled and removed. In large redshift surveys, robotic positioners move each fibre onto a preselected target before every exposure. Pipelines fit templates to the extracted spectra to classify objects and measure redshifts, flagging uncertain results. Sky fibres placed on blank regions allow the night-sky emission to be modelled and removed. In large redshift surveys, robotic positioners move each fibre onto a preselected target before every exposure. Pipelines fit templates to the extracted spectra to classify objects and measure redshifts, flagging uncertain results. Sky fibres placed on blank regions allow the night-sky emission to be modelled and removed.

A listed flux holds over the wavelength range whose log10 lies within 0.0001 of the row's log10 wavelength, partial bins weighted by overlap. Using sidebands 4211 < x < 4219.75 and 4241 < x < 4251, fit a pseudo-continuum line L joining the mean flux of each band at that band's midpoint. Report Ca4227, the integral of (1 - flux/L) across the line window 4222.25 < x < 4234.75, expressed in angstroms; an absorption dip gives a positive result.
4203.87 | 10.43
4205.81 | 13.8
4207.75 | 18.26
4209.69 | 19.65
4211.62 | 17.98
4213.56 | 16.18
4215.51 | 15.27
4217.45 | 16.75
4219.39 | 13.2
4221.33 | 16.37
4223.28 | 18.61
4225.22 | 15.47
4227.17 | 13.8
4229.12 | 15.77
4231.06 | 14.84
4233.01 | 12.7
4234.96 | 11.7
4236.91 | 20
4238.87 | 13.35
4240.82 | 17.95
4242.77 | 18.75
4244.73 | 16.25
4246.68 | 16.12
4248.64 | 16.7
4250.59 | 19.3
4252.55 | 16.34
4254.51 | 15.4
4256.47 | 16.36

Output 1.2 angstroms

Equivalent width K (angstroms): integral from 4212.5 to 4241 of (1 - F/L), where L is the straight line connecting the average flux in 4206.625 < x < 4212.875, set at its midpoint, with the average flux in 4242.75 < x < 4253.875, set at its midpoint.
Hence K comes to 3.86 angstroms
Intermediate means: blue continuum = 18.4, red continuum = 17.1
